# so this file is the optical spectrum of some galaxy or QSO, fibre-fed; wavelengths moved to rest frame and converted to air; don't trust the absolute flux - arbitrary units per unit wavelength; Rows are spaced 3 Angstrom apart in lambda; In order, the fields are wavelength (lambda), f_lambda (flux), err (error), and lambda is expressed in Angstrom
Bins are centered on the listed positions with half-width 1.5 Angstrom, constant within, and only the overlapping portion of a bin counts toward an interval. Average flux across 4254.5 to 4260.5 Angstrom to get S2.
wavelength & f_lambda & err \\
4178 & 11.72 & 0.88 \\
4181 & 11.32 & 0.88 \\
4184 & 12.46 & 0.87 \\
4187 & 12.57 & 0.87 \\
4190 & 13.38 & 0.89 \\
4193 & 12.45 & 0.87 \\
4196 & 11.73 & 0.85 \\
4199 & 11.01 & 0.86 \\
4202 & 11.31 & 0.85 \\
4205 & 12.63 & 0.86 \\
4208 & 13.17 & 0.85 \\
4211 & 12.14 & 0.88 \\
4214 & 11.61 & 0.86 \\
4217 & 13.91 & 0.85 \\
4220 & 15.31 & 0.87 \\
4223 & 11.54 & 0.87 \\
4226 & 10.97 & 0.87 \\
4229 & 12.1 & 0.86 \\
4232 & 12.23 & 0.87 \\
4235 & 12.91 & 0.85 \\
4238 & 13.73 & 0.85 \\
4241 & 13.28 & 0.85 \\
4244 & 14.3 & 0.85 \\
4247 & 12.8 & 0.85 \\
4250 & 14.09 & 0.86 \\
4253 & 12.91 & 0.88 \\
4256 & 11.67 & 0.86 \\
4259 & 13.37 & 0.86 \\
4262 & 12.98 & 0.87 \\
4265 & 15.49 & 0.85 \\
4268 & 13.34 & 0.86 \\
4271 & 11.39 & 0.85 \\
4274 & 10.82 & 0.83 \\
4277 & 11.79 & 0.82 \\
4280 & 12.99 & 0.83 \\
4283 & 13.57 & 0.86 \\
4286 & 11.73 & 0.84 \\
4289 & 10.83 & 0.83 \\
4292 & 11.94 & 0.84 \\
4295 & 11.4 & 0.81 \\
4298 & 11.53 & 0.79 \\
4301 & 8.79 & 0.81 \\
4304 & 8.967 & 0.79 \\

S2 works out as 12.5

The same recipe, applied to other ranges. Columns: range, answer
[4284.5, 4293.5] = 11.5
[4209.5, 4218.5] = 12.6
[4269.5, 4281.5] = 11.7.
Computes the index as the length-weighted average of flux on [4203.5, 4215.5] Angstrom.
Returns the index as 12.4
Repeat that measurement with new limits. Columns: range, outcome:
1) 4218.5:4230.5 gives 12.5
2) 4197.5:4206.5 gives 11.6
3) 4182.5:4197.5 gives 12.5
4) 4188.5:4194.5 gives 12.9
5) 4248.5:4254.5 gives 13.5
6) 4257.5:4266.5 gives 13.9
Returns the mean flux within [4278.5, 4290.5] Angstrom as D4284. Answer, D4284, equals 12.3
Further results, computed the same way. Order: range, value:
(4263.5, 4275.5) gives 12.8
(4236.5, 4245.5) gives 13.8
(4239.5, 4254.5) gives 13.5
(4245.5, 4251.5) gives 13.4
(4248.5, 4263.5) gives 13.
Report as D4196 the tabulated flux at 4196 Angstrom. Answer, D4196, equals 11.73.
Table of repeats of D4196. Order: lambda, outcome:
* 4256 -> 11.67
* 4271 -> 11.39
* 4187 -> 12.57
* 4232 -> 12.23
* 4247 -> 12.8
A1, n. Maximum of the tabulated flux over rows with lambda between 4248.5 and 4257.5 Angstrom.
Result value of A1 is 14.09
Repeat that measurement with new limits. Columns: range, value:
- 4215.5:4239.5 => 15.31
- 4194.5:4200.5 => 11.73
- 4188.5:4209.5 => 13.38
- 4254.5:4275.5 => 15.49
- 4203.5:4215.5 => 13.17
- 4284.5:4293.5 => 11.94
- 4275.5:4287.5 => 13.57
